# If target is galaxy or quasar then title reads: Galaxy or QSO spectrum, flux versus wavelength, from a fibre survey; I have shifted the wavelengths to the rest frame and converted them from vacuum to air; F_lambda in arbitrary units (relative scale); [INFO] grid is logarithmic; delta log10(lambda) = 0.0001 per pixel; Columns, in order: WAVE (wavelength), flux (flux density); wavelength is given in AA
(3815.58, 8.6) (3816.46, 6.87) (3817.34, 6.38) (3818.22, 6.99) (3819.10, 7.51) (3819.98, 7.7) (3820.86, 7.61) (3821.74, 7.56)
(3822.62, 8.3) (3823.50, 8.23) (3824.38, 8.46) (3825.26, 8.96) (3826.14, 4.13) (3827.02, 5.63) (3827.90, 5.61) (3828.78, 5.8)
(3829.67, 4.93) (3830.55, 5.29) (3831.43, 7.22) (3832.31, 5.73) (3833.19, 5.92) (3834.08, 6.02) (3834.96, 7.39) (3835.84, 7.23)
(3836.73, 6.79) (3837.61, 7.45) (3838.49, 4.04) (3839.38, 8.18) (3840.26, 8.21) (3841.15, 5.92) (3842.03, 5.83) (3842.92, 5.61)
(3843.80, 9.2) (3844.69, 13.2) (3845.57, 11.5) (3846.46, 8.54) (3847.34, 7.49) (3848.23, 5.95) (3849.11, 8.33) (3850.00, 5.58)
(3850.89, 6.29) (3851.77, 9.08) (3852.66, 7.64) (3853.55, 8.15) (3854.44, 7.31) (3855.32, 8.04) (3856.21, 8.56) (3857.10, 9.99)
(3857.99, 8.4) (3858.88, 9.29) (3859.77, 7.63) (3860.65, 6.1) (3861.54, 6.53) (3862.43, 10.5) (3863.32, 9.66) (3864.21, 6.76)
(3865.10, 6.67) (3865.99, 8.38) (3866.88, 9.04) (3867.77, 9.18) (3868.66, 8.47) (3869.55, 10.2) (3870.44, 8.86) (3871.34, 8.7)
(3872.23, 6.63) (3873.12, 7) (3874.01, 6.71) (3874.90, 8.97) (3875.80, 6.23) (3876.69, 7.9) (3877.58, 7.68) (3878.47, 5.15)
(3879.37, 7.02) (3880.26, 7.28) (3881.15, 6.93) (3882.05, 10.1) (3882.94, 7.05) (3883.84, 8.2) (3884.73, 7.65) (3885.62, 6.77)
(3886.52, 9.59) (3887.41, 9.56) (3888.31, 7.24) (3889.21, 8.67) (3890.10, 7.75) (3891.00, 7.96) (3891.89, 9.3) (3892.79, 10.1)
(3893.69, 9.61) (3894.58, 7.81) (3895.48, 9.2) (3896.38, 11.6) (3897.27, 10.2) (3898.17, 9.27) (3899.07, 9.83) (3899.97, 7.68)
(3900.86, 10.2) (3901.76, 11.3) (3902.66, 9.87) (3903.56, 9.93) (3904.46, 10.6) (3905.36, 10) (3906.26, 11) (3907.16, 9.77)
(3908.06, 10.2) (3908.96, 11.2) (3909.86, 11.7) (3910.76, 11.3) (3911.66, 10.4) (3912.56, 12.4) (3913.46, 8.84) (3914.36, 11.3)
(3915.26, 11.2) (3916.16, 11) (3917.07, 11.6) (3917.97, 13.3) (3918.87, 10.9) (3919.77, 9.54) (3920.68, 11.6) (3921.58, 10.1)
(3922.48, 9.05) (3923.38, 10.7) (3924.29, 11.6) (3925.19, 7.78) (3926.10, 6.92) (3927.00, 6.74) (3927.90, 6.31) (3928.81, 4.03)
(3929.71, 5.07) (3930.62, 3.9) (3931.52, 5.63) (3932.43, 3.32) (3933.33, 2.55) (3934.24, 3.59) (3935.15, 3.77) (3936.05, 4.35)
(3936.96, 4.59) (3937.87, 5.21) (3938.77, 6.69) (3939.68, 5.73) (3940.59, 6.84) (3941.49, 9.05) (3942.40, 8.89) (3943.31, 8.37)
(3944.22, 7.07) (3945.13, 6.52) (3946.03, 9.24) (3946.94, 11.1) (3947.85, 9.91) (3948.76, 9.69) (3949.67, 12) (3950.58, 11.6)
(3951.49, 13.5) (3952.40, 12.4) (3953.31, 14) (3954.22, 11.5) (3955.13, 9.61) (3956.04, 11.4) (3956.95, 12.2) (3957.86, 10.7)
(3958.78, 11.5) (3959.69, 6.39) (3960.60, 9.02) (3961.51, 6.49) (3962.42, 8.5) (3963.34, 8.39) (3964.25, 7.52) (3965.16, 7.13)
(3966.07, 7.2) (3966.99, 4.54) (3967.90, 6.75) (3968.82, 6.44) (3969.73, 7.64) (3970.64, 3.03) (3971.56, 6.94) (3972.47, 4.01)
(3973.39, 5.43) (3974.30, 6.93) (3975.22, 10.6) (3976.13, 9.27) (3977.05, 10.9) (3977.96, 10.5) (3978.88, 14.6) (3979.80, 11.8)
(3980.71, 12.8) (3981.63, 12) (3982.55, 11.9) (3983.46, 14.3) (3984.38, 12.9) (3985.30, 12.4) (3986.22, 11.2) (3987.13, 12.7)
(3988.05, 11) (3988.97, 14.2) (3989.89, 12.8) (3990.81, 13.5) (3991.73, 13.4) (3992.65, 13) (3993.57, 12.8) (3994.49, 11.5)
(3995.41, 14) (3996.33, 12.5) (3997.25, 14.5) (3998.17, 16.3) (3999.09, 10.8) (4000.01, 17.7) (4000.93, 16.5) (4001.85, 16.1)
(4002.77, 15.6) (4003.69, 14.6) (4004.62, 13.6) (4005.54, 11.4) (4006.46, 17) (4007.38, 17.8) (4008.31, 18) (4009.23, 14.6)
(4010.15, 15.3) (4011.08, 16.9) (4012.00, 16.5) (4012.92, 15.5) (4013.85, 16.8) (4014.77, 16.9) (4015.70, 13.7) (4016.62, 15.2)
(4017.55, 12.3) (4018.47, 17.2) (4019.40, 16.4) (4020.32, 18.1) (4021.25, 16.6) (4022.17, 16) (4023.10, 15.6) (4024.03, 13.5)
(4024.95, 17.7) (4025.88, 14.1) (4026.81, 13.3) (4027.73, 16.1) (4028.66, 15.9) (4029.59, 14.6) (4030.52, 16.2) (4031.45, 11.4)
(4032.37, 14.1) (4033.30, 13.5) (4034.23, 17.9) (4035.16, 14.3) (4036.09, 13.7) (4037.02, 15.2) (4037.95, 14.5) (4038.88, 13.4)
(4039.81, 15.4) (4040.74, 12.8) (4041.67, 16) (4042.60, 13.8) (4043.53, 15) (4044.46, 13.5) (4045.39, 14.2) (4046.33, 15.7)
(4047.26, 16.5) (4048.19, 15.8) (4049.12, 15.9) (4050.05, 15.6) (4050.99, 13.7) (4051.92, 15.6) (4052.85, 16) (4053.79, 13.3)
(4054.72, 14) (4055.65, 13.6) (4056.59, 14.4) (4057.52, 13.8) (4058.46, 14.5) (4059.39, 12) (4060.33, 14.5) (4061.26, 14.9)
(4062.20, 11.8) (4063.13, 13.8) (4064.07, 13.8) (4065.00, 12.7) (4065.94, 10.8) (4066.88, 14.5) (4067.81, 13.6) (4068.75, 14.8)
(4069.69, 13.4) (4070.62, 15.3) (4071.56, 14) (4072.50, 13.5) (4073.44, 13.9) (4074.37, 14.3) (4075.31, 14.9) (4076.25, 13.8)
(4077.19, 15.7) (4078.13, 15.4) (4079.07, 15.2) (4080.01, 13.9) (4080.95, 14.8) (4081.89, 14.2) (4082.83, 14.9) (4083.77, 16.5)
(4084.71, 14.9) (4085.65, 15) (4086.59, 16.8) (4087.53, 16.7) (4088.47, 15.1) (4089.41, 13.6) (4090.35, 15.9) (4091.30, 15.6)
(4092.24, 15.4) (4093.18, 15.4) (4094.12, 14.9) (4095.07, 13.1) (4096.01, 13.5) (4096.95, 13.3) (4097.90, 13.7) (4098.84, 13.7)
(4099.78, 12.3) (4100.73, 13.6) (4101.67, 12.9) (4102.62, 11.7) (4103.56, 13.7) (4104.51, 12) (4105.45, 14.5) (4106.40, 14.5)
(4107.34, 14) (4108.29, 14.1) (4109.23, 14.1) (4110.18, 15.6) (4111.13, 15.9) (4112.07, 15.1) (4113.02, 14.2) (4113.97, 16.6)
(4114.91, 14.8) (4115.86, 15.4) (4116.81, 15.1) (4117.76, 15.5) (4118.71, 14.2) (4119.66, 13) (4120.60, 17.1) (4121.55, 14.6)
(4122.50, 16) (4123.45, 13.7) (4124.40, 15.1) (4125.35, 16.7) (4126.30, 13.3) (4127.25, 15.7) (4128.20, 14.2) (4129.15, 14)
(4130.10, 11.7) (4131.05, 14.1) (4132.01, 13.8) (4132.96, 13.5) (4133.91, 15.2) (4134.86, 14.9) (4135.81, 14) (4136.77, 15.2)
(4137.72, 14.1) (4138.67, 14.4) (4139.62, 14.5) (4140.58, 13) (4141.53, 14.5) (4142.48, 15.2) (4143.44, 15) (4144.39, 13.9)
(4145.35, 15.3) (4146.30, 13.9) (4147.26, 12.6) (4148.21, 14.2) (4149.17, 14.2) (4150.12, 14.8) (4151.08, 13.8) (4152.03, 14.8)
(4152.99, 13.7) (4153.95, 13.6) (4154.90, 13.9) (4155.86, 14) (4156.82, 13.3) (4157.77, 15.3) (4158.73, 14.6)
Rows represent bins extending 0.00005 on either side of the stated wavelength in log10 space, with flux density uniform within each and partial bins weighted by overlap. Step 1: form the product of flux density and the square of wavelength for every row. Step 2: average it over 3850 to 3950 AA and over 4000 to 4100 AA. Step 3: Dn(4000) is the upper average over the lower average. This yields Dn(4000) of 1.9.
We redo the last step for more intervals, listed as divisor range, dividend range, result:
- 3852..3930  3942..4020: 1.38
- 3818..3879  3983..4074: 2.11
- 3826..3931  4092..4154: 1.93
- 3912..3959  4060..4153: 1.79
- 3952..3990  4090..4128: 1.59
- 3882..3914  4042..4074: 1.61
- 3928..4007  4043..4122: 1.54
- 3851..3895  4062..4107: 1.95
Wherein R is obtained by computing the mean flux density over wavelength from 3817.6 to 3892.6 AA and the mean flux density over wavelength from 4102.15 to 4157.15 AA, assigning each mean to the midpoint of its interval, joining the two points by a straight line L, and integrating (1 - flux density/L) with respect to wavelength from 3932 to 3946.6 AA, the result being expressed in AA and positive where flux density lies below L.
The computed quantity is 5.6 AA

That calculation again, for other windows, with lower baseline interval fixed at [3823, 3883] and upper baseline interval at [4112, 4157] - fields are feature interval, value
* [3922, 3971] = 9.92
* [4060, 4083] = -2.10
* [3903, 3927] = -3.73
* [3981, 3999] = -3.37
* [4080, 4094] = -2.11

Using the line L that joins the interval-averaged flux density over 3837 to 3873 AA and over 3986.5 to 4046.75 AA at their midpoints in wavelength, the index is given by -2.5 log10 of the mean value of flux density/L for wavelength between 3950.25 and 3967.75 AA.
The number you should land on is 0.27 mag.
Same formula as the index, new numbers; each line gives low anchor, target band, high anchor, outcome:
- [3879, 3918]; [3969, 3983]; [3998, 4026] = 0.44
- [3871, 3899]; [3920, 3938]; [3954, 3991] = 0.36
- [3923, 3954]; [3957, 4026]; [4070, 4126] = -0.22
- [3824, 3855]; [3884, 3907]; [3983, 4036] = 0.04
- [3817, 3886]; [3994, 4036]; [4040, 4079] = -0.18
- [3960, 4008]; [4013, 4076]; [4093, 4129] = -0.15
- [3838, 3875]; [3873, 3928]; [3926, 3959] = -0.17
